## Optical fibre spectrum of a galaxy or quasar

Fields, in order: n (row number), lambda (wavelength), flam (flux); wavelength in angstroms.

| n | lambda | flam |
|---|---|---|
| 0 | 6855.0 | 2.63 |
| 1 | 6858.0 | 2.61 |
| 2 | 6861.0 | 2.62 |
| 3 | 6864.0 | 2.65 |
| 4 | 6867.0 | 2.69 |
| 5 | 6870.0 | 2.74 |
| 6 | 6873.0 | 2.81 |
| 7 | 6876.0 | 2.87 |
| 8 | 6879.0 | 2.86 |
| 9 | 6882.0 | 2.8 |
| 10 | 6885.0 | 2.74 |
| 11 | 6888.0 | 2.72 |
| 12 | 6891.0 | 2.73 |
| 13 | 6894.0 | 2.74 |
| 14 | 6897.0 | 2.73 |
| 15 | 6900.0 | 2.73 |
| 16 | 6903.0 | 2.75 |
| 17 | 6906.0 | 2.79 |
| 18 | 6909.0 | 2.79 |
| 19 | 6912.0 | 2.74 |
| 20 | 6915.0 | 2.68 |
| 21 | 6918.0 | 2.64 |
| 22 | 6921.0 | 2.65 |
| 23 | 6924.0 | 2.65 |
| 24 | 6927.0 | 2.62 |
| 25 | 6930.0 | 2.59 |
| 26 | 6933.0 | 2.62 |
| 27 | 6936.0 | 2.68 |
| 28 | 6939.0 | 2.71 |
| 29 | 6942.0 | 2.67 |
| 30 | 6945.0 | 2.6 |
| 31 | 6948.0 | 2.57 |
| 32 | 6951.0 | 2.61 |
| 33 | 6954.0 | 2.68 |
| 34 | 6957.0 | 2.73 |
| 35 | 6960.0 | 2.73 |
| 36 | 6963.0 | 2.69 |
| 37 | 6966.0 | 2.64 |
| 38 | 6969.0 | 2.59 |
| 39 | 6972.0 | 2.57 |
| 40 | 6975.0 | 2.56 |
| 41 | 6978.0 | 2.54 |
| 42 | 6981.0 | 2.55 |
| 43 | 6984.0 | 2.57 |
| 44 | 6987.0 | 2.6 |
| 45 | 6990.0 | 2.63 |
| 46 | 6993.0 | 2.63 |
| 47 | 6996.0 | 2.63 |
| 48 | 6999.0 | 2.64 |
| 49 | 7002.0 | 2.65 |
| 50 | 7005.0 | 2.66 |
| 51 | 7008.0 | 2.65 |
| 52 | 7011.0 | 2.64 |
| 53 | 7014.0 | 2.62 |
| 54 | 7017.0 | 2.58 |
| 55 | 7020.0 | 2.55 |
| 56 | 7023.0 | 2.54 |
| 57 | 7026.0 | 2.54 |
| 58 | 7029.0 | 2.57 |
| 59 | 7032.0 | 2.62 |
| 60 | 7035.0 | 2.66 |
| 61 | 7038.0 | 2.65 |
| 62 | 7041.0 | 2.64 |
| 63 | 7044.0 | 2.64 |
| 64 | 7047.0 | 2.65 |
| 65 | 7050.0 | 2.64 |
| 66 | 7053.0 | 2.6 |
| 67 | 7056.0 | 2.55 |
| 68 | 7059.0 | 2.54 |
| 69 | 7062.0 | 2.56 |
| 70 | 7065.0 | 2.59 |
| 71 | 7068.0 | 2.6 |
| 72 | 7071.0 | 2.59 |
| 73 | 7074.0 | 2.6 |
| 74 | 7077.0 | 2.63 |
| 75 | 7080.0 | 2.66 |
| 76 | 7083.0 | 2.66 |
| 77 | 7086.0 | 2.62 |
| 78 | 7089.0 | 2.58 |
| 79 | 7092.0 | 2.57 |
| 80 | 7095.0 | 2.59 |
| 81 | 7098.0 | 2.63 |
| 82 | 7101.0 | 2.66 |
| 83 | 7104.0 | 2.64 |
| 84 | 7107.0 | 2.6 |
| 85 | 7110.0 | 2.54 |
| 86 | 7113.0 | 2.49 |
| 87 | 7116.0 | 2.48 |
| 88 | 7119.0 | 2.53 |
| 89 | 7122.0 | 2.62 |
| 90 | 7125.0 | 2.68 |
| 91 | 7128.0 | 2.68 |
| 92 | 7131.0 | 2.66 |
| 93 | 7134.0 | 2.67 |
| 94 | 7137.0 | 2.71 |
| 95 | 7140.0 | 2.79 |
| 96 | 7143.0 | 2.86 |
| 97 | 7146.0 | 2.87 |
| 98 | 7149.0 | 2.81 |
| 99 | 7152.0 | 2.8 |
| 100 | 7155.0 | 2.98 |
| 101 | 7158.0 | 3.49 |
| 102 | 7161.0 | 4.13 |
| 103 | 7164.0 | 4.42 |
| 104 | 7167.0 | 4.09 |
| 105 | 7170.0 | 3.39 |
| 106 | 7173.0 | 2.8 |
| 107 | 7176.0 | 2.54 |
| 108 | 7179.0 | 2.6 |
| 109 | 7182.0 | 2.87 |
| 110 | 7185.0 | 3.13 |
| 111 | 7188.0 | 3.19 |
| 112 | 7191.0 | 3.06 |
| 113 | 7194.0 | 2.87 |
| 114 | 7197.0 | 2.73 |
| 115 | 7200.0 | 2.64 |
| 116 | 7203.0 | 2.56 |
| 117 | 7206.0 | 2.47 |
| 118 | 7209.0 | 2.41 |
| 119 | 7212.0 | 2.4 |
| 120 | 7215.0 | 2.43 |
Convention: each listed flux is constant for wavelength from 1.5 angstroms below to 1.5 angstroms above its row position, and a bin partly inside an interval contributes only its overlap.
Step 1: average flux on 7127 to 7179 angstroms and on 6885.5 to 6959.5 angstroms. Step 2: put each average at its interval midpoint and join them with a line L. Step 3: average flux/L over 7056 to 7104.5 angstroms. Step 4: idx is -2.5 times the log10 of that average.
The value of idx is 0.139 mag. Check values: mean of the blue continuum 2.69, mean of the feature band 2.61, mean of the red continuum 3.09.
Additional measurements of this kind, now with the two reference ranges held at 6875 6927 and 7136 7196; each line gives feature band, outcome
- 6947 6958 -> 0.065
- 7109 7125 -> 0.196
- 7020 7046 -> 0.127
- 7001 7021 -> 0.108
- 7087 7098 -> 0.165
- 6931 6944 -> 0.050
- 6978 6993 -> 0.109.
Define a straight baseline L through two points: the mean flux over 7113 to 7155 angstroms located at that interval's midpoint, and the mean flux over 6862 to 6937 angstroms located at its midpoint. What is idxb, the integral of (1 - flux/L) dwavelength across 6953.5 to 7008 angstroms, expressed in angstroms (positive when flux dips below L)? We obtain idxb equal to 1.8 angstroms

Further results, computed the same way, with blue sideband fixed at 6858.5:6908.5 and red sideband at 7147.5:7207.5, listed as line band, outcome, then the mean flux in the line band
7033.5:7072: 4.3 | 2.61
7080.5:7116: 4.7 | 2.59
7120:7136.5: 2.0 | 2.66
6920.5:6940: 1.1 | 2.64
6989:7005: 1.3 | 2.64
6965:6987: 2.1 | 2.57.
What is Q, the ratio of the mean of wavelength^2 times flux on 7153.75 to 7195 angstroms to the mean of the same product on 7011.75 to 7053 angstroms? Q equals 1.30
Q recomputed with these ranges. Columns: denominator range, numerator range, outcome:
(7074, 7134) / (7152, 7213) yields 1.19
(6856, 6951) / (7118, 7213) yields 1.17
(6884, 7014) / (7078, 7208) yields 1.13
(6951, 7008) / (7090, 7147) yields 1.05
